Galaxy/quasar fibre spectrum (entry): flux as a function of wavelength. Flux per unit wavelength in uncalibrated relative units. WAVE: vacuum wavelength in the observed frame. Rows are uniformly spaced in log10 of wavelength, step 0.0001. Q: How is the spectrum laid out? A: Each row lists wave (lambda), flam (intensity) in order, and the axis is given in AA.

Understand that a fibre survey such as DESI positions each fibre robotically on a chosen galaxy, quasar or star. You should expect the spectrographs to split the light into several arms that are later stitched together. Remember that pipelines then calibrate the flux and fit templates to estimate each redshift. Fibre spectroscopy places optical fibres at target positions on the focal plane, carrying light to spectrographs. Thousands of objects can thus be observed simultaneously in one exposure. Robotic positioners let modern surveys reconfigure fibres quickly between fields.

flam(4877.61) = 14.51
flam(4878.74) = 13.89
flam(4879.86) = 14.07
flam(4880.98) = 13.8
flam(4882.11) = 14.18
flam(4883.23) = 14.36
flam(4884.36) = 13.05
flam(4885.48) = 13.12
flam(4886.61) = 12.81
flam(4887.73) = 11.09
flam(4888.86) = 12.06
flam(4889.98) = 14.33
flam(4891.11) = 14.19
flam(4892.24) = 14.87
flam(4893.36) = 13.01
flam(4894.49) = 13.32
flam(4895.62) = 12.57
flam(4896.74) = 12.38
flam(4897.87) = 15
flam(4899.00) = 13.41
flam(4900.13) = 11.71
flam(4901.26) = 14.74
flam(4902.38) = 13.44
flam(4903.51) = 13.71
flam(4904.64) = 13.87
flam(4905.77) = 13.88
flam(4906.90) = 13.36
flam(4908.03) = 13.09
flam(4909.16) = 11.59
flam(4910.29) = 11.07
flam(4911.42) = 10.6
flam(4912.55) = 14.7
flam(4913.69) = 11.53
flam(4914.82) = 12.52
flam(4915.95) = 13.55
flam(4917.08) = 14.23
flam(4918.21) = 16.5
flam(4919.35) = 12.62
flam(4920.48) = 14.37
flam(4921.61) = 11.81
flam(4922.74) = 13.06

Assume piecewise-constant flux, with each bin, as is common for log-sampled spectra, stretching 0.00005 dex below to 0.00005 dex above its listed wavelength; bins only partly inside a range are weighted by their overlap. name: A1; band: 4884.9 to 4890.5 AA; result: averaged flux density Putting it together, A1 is 12.7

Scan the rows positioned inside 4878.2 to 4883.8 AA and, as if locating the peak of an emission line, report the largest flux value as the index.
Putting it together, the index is 14.36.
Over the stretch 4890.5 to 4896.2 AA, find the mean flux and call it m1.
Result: 13.6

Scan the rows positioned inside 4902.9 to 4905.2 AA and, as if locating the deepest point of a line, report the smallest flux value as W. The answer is 13.71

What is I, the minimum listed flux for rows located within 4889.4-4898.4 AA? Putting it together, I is 12.38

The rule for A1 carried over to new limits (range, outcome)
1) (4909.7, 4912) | 10.9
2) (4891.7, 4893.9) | 14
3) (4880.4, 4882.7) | 14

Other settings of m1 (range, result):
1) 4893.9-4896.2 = 12.9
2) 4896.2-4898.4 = 13.7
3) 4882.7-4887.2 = 13.3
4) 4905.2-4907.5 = 13.6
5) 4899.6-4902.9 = 13.3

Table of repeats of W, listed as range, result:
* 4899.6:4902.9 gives 11.71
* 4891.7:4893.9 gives 13.01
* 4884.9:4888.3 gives 11.09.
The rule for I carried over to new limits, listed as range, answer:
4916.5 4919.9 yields 12.62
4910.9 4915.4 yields 10.6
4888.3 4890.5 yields 12.06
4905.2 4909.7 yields 11.59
